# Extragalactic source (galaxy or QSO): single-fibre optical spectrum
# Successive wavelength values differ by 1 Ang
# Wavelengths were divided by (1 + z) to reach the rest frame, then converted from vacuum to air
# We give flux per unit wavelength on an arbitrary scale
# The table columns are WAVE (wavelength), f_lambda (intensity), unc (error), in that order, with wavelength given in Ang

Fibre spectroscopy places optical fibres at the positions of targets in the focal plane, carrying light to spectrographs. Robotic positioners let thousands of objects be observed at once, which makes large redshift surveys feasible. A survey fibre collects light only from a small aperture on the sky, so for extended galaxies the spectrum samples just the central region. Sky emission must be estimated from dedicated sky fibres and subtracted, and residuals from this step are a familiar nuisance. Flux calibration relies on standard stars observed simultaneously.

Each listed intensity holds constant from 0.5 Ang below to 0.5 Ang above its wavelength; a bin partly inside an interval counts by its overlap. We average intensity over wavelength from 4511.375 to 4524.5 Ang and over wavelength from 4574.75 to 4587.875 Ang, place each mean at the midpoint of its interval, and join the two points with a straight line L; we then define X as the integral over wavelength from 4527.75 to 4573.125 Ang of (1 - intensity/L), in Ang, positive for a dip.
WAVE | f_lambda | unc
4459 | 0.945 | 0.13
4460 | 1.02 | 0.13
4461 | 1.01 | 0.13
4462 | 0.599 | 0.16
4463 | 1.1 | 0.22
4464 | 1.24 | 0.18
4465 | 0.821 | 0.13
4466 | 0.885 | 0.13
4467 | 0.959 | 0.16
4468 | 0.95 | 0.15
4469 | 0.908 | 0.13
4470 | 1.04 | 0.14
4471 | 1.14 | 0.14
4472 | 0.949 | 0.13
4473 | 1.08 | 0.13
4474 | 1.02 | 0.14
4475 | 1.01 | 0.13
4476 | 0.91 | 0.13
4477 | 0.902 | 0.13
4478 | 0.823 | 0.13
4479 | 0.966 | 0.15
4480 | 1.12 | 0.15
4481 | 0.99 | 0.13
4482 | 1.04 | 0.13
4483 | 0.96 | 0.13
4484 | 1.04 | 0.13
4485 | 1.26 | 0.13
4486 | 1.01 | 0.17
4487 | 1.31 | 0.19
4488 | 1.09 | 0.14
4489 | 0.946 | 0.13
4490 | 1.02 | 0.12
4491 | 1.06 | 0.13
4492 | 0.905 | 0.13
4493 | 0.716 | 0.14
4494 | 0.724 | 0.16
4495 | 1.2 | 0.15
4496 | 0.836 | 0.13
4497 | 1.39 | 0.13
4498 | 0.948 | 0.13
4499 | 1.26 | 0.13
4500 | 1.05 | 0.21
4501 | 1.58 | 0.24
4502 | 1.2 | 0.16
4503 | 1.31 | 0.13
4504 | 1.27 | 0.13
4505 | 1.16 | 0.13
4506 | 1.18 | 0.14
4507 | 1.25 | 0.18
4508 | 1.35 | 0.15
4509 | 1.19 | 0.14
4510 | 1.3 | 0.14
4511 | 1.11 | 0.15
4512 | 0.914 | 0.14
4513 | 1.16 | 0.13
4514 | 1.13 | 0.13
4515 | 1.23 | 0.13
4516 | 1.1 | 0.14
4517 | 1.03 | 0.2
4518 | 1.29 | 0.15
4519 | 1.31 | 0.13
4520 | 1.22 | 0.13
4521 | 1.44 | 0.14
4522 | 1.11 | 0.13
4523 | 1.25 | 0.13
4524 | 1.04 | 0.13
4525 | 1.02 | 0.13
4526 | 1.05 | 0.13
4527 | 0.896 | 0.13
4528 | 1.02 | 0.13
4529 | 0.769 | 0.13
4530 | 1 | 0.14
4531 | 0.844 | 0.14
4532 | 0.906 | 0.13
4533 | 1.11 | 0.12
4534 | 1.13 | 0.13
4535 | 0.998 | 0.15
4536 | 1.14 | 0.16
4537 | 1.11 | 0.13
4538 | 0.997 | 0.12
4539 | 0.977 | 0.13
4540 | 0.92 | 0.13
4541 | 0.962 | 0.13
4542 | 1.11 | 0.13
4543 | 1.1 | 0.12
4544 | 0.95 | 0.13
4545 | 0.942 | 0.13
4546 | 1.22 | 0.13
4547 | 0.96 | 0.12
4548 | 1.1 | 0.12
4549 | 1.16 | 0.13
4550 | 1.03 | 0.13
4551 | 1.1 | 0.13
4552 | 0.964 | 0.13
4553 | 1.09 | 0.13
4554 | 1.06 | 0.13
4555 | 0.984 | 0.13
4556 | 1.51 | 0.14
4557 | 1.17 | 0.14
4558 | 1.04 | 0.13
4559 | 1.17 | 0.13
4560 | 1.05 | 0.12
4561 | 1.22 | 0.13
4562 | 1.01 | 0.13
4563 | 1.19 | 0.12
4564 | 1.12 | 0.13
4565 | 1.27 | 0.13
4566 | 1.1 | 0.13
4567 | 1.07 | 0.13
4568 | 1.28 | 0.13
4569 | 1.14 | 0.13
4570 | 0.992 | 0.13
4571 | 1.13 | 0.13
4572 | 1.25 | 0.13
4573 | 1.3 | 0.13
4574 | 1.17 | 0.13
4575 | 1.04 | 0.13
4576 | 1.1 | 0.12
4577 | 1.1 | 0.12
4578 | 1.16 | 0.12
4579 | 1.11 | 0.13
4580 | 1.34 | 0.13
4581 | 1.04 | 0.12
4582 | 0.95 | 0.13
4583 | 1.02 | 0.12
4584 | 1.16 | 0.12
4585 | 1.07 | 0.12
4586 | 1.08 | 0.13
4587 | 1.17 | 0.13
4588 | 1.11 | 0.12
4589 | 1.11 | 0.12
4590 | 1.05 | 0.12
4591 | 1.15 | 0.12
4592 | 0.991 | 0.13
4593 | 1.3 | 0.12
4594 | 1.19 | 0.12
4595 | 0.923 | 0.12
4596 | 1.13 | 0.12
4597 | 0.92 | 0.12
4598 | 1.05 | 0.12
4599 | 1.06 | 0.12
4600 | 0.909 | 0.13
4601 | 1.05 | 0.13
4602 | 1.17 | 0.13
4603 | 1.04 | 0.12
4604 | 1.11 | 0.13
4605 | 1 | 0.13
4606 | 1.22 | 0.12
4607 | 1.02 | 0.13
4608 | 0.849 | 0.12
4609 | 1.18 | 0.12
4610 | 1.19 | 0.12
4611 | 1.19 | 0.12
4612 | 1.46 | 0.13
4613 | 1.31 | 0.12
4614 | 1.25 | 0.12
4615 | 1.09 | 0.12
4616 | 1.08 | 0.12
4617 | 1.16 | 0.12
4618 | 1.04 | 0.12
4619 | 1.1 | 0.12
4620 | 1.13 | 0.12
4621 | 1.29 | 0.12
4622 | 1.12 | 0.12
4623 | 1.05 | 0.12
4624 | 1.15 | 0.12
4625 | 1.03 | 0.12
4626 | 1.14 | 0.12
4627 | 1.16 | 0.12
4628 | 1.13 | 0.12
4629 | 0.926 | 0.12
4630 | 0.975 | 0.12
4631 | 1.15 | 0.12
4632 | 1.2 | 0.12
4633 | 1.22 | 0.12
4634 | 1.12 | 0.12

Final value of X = 2.3 Ang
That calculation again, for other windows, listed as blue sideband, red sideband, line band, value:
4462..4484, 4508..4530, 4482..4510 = -1.7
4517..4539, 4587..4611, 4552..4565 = -0.7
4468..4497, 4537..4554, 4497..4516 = -3.4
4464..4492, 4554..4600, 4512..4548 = 0.0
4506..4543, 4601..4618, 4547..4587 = -0.2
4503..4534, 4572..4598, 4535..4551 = 1.1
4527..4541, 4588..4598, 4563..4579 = -1.5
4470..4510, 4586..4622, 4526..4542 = 1.5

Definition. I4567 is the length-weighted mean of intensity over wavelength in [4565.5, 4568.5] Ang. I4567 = 1.15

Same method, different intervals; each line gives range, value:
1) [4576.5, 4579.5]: 1.12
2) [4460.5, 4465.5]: 0.954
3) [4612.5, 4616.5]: 1.18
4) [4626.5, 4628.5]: 1.15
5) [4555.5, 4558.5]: 1.24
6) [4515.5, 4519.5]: 1.18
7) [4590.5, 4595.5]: 1.11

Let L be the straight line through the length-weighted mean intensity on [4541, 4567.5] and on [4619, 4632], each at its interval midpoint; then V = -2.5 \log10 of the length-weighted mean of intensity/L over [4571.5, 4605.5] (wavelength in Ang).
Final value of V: 0.006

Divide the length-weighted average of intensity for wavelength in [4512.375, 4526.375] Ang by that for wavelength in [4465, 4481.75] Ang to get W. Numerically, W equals 1.20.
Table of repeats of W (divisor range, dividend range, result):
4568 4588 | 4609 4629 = 1.03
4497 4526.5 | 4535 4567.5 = 0.91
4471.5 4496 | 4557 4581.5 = 1.14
